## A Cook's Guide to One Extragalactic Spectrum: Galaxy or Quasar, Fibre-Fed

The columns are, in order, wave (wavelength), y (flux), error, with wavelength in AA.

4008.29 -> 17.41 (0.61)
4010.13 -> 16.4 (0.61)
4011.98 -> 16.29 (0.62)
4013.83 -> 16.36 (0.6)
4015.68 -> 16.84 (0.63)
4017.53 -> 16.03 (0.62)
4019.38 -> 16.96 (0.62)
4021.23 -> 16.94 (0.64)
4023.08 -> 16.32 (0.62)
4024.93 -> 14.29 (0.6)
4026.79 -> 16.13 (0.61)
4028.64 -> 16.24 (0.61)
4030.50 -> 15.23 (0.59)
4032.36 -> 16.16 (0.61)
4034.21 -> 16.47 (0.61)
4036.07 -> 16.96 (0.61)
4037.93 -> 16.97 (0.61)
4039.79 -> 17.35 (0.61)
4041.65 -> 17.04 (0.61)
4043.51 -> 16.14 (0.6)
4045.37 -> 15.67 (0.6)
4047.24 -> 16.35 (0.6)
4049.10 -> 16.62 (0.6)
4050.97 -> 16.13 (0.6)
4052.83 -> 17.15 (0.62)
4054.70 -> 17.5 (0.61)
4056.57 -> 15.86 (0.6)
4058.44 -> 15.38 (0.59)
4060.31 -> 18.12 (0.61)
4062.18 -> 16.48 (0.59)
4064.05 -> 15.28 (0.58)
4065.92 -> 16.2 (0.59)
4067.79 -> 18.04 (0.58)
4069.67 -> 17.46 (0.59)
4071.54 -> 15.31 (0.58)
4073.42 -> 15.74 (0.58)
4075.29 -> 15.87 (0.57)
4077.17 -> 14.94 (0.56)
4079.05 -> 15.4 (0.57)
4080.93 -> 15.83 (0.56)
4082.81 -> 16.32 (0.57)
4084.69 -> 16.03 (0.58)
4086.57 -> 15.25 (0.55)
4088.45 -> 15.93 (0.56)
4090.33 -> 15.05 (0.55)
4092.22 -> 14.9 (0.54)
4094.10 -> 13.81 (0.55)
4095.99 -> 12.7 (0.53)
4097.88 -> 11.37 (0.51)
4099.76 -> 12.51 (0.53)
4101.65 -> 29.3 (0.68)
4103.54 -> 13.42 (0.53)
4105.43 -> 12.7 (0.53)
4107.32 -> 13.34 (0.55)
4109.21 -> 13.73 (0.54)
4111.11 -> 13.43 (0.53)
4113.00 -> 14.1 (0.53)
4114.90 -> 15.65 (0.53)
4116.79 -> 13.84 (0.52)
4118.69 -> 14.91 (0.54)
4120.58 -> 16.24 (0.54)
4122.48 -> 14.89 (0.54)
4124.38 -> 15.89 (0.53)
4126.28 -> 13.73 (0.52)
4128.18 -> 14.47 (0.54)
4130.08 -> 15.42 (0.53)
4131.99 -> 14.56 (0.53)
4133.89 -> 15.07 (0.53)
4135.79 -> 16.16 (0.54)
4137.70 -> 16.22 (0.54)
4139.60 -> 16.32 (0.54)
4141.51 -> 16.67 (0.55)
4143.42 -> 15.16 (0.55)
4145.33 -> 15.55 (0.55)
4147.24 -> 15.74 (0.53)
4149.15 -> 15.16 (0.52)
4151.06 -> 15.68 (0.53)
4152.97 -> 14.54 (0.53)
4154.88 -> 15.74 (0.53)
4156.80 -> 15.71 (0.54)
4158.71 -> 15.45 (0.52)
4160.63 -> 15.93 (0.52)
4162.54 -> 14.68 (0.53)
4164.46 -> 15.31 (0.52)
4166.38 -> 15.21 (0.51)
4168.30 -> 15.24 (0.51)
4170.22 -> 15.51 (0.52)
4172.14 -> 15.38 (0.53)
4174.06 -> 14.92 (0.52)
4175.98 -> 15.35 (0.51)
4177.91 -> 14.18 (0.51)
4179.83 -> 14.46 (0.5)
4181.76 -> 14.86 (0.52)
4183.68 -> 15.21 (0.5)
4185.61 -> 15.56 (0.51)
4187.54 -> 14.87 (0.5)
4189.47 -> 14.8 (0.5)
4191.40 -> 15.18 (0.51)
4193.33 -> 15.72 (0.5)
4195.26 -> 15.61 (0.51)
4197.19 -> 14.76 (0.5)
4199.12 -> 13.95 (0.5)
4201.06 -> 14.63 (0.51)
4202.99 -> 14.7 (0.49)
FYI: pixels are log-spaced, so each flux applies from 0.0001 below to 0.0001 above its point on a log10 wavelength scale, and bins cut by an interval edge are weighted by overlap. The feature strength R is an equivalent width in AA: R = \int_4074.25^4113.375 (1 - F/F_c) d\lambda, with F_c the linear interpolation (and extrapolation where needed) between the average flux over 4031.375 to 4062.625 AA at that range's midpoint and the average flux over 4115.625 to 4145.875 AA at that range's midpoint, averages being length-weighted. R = 2.0 AA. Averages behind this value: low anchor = 16.6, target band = 15.1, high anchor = 15.3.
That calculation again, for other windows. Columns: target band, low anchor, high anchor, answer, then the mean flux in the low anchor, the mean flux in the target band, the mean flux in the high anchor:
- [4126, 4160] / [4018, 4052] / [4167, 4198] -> 0.0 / 16.3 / 15.4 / 15.1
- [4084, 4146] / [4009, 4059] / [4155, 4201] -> 2.3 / 16.4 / 15.1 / 15.1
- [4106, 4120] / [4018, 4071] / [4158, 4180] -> 1.4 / 16.5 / 14.2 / 15.2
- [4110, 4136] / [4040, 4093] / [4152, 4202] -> 1.3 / 16.2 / 14.8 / 15.1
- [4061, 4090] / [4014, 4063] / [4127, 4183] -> 0.1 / 16.4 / 16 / 15.3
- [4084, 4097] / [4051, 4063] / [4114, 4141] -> 1.0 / 16.7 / 14.8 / 15.3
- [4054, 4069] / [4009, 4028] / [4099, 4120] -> -0.8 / 16.3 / 16.6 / 15.2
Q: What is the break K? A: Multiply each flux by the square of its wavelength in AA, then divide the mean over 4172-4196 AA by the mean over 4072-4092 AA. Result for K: 1.01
